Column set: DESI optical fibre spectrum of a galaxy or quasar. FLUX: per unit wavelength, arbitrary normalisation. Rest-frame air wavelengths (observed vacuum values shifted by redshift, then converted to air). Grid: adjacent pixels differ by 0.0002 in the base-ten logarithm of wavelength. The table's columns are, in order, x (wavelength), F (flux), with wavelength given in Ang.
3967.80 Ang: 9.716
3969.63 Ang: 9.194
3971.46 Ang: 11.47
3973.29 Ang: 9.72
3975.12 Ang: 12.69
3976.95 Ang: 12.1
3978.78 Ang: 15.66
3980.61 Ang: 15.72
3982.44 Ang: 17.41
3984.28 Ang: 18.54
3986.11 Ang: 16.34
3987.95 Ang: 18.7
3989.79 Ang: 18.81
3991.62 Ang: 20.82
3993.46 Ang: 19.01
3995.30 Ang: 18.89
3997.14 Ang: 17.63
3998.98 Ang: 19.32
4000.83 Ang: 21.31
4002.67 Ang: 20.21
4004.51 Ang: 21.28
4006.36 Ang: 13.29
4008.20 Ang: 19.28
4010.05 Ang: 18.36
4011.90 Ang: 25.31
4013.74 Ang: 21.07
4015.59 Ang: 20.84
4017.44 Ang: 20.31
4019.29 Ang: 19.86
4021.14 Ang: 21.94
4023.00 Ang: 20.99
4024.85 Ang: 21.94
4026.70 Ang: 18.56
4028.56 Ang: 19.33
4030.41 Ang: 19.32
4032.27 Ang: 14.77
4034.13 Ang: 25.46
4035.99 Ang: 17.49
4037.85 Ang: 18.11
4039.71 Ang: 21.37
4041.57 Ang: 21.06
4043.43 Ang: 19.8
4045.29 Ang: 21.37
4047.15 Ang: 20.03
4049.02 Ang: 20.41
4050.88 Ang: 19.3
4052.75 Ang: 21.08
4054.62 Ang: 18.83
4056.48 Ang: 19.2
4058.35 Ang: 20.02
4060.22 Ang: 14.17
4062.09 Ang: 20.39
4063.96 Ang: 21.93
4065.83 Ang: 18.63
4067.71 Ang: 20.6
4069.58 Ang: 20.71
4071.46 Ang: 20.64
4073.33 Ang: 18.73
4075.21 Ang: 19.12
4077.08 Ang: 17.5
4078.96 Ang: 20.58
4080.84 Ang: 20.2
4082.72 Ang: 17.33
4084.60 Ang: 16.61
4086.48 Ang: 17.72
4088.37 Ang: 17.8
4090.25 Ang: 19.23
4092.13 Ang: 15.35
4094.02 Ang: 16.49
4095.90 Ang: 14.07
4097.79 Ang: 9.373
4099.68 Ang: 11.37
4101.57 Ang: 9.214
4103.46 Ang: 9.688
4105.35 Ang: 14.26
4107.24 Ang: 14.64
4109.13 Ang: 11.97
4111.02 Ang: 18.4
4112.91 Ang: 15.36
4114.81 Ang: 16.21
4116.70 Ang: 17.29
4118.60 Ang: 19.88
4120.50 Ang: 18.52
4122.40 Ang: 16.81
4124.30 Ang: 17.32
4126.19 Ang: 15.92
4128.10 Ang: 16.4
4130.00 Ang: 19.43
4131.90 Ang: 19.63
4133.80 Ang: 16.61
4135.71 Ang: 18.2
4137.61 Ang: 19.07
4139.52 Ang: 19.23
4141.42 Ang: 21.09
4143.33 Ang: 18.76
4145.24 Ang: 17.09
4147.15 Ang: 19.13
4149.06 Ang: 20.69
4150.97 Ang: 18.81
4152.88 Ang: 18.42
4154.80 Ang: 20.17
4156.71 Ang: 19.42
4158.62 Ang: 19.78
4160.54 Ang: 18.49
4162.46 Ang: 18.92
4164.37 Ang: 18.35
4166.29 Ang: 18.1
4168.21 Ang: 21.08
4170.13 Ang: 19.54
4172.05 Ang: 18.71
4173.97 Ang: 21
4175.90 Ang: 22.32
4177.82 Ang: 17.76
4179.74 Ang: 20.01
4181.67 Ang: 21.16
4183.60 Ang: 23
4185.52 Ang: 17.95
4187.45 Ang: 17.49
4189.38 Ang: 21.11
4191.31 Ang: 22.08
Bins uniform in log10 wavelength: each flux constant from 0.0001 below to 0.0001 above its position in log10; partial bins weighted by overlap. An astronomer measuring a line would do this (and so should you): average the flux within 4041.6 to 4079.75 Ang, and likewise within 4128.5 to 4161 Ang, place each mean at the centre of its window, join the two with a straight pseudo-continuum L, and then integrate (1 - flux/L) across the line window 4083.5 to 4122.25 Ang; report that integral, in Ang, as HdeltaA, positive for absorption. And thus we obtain 8.3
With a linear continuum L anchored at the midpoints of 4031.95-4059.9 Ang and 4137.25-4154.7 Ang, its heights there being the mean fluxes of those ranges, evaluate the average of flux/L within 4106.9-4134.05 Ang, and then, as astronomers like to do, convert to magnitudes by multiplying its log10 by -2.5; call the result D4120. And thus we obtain 0.14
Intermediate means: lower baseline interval 19.9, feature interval 17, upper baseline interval 19.2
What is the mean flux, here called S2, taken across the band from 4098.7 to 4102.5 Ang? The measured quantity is 10.3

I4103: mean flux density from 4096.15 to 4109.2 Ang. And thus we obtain 11.6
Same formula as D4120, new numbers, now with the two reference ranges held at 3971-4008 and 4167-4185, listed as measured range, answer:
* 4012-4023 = -0.20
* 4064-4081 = -0.07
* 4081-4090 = 0.06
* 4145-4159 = 0.04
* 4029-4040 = -0.08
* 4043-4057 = -0.11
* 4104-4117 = 0.26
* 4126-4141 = 0.08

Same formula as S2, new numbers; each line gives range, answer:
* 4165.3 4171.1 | 19.6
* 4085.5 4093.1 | 17.5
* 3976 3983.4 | 15.2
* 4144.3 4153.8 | 18.8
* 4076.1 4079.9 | 19.1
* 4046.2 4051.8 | 19.9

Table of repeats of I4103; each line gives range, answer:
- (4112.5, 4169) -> 18.5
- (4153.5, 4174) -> 19.3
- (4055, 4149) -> 17.3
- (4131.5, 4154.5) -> 18.9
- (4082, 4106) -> 14.5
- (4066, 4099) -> 17.7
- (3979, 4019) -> 19.1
